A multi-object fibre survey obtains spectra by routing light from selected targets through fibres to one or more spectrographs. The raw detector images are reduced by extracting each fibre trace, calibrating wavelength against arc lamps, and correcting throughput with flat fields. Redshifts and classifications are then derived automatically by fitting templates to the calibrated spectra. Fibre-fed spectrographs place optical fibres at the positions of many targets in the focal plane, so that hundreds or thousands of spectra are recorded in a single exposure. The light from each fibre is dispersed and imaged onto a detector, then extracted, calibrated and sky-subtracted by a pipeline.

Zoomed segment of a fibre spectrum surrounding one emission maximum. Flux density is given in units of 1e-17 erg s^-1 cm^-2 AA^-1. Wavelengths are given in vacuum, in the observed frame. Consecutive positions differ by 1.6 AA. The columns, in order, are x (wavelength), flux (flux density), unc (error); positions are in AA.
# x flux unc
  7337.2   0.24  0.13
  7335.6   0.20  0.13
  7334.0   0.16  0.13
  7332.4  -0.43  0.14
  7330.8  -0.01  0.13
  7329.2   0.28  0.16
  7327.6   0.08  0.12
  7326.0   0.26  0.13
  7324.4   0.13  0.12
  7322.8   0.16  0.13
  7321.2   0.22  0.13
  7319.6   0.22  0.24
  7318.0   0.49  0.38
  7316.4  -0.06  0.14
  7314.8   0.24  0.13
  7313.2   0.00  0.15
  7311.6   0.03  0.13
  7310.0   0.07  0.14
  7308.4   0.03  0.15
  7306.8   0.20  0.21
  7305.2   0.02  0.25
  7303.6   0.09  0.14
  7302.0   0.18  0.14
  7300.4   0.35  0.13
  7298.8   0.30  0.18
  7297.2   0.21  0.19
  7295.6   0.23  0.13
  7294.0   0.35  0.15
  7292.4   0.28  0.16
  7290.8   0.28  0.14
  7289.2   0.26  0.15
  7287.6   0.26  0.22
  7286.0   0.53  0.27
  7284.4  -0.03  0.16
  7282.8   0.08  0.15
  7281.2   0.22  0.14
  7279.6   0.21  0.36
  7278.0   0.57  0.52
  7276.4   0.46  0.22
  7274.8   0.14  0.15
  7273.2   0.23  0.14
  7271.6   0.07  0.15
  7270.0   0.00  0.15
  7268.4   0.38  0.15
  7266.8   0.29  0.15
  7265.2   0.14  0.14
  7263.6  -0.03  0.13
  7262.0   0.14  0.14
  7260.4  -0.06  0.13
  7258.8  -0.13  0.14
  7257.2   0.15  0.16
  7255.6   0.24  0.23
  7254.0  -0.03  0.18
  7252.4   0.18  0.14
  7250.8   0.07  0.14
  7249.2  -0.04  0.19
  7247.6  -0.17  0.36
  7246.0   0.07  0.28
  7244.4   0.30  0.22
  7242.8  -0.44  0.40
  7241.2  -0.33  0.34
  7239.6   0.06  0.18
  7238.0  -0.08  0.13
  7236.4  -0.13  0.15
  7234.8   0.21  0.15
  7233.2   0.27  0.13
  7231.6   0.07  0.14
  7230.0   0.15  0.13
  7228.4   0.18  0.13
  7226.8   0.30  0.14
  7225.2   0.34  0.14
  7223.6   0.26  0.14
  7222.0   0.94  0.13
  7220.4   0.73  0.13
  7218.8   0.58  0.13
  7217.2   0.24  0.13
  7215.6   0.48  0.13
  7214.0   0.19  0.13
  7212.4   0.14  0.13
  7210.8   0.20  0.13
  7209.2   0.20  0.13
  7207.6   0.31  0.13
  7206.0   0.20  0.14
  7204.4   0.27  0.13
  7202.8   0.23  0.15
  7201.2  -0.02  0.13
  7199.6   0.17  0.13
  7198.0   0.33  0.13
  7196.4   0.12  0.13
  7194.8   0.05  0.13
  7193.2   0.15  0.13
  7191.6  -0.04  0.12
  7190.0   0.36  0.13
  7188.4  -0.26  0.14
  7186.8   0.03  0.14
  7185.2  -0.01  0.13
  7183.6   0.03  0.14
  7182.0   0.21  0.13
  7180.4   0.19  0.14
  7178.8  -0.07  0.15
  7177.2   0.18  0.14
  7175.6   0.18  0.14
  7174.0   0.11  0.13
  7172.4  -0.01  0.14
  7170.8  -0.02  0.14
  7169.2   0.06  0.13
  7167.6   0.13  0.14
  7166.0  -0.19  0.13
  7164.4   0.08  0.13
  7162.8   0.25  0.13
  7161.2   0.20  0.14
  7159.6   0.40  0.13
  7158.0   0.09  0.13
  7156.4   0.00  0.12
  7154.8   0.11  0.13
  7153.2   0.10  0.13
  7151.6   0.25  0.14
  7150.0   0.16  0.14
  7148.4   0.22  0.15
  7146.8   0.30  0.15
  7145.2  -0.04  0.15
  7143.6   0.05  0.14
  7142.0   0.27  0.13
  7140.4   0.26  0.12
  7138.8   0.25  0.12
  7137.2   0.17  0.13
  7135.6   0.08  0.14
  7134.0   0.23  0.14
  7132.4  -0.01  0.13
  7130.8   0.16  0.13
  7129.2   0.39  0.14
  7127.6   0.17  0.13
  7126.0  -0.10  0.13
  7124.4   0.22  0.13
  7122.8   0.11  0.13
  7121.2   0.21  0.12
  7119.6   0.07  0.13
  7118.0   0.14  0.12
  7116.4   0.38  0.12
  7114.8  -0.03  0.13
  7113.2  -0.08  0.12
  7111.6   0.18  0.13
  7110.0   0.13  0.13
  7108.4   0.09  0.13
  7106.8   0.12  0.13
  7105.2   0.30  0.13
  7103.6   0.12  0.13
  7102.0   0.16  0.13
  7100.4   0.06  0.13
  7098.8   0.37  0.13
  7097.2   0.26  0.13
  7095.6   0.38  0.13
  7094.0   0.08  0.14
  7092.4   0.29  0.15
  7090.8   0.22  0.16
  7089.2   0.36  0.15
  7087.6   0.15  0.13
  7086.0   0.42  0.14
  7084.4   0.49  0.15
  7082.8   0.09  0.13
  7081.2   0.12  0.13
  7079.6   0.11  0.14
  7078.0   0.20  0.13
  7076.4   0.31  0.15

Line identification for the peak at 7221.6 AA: [O II] 3727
